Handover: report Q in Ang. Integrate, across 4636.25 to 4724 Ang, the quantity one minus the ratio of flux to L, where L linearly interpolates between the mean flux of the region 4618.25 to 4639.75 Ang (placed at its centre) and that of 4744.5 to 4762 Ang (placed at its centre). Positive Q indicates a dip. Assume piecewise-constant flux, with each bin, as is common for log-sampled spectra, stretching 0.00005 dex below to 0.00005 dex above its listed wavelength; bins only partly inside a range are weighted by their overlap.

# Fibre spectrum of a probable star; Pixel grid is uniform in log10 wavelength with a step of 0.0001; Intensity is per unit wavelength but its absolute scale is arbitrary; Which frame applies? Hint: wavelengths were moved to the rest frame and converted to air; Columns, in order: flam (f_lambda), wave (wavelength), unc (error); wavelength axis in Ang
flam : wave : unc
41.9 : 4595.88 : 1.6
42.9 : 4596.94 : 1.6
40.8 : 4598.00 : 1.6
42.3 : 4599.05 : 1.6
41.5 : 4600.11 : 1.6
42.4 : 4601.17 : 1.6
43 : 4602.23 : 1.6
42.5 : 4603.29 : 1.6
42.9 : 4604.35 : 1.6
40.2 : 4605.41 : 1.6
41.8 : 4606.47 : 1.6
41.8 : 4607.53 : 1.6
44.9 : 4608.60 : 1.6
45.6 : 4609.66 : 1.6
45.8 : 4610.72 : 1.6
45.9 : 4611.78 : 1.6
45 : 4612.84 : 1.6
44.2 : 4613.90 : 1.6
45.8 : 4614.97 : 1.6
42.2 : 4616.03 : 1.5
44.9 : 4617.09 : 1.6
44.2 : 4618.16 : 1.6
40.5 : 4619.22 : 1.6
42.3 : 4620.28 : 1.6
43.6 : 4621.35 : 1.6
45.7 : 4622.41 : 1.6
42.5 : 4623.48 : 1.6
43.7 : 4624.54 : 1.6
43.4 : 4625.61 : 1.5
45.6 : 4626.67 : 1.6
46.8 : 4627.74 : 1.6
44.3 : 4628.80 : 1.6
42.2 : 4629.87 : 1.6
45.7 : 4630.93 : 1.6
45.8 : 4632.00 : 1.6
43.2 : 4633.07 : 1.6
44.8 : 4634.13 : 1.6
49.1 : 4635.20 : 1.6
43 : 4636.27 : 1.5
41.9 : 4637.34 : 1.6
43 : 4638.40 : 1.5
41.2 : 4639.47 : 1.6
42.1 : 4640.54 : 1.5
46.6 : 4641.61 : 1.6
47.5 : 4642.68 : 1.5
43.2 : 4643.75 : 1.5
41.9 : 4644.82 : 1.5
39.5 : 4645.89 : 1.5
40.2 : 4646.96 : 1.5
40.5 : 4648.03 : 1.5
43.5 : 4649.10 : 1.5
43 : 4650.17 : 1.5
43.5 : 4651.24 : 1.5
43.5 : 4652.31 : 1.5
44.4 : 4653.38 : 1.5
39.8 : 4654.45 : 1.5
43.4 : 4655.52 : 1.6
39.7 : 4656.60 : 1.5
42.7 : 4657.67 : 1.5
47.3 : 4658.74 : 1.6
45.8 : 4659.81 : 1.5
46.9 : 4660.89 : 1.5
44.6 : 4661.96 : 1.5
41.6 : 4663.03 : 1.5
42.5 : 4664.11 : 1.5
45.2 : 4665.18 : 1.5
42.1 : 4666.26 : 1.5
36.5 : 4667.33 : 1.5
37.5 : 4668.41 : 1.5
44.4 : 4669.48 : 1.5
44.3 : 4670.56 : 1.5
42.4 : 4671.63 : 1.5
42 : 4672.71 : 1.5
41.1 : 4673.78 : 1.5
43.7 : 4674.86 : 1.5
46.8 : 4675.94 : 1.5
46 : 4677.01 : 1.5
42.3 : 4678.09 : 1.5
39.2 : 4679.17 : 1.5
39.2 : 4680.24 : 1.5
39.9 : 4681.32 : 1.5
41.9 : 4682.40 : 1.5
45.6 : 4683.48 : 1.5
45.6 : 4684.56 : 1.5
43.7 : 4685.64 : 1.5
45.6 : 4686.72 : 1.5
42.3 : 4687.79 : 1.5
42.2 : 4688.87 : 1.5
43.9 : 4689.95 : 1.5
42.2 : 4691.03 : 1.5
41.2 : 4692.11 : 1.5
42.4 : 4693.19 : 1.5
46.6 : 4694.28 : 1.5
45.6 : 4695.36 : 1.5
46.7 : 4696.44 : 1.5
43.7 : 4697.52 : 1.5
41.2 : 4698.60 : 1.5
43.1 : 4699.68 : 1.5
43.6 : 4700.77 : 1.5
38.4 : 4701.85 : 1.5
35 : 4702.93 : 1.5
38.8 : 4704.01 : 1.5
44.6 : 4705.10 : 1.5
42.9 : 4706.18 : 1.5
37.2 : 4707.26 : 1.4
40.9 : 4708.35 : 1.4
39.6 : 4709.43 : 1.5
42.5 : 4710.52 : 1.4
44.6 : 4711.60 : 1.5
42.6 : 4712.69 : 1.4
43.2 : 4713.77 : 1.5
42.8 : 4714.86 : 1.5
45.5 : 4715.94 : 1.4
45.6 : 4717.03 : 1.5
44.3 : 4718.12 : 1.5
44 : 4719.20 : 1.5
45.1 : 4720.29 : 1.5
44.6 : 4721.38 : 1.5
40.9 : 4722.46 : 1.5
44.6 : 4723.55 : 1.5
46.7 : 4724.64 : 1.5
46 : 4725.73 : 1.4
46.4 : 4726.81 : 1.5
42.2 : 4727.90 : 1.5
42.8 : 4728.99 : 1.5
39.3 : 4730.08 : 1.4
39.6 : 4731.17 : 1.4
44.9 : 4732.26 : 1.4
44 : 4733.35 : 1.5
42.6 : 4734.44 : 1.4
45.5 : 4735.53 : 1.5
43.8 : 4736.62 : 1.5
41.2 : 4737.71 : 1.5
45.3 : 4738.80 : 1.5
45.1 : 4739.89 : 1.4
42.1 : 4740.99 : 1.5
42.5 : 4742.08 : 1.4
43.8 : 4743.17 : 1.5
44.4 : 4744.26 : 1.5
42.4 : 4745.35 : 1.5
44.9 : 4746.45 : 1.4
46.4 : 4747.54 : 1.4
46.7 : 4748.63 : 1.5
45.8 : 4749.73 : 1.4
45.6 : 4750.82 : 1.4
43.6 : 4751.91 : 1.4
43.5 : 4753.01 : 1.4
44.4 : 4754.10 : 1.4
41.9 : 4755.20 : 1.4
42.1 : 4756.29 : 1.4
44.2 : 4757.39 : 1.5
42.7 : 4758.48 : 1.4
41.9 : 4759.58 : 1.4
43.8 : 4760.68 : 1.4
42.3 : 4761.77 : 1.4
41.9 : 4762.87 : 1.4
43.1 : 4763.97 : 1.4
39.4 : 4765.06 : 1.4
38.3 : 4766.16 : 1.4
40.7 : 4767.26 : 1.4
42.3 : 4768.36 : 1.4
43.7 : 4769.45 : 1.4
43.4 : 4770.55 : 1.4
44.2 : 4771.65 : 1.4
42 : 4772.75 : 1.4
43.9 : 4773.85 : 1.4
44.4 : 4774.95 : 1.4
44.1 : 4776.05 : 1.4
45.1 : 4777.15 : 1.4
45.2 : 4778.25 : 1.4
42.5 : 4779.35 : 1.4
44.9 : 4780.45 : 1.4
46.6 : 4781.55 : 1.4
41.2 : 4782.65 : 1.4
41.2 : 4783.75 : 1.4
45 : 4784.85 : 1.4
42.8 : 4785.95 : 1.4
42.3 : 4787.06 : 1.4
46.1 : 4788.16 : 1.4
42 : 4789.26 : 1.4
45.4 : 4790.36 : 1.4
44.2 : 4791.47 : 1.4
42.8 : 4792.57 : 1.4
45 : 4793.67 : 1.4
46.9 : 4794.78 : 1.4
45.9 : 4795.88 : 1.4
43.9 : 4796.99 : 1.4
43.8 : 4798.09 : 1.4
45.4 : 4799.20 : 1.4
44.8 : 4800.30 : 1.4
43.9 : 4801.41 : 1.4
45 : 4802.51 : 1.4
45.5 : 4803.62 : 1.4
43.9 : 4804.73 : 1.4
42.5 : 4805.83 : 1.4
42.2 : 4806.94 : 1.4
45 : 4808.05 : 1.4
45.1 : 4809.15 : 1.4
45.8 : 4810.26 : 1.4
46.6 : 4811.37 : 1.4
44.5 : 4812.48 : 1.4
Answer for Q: 2.3 Ang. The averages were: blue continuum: 44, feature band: 42.8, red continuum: 43.9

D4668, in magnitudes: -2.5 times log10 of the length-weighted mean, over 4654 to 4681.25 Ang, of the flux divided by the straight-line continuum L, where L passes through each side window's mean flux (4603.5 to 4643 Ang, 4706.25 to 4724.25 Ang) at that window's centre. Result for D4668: 0.02 mag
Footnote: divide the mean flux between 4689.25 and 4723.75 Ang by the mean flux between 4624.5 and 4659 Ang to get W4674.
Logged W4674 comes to 1.0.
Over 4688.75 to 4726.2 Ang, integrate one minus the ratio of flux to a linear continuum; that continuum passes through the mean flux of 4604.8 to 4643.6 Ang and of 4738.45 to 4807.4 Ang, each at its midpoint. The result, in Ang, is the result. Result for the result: 0.8 Ang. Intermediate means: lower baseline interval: 44.1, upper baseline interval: 43.7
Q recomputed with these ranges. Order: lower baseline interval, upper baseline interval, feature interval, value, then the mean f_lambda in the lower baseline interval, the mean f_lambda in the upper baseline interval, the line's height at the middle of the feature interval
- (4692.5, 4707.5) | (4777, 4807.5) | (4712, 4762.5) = -0.9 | 42.2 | 44.1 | 43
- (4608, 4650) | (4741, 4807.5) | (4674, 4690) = 0.2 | 43.9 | 43.7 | 43.8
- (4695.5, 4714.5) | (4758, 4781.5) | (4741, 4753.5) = -0.6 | 41.8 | 42.9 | 42.5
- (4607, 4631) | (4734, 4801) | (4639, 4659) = 0.6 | 44.2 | 43.7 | 44.1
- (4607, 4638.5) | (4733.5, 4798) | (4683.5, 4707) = 0.6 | 44.3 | 43.6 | 43.9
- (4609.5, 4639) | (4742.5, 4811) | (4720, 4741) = 0.1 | 44.3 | 43.8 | 43.9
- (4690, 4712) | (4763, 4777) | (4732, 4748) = -0.6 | 42.1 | 42.5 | 42.3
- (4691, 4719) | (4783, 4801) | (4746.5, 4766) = 0.0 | 42.5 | 44.2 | 43.5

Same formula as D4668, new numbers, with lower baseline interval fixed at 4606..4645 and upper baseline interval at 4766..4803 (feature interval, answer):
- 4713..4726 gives -0.01 mag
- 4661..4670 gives 0.05 mag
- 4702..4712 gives 0.09 mag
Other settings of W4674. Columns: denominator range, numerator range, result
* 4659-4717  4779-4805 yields 1.04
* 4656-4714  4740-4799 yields 1.02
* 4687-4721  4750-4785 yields 1.01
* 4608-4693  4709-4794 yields 1.00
